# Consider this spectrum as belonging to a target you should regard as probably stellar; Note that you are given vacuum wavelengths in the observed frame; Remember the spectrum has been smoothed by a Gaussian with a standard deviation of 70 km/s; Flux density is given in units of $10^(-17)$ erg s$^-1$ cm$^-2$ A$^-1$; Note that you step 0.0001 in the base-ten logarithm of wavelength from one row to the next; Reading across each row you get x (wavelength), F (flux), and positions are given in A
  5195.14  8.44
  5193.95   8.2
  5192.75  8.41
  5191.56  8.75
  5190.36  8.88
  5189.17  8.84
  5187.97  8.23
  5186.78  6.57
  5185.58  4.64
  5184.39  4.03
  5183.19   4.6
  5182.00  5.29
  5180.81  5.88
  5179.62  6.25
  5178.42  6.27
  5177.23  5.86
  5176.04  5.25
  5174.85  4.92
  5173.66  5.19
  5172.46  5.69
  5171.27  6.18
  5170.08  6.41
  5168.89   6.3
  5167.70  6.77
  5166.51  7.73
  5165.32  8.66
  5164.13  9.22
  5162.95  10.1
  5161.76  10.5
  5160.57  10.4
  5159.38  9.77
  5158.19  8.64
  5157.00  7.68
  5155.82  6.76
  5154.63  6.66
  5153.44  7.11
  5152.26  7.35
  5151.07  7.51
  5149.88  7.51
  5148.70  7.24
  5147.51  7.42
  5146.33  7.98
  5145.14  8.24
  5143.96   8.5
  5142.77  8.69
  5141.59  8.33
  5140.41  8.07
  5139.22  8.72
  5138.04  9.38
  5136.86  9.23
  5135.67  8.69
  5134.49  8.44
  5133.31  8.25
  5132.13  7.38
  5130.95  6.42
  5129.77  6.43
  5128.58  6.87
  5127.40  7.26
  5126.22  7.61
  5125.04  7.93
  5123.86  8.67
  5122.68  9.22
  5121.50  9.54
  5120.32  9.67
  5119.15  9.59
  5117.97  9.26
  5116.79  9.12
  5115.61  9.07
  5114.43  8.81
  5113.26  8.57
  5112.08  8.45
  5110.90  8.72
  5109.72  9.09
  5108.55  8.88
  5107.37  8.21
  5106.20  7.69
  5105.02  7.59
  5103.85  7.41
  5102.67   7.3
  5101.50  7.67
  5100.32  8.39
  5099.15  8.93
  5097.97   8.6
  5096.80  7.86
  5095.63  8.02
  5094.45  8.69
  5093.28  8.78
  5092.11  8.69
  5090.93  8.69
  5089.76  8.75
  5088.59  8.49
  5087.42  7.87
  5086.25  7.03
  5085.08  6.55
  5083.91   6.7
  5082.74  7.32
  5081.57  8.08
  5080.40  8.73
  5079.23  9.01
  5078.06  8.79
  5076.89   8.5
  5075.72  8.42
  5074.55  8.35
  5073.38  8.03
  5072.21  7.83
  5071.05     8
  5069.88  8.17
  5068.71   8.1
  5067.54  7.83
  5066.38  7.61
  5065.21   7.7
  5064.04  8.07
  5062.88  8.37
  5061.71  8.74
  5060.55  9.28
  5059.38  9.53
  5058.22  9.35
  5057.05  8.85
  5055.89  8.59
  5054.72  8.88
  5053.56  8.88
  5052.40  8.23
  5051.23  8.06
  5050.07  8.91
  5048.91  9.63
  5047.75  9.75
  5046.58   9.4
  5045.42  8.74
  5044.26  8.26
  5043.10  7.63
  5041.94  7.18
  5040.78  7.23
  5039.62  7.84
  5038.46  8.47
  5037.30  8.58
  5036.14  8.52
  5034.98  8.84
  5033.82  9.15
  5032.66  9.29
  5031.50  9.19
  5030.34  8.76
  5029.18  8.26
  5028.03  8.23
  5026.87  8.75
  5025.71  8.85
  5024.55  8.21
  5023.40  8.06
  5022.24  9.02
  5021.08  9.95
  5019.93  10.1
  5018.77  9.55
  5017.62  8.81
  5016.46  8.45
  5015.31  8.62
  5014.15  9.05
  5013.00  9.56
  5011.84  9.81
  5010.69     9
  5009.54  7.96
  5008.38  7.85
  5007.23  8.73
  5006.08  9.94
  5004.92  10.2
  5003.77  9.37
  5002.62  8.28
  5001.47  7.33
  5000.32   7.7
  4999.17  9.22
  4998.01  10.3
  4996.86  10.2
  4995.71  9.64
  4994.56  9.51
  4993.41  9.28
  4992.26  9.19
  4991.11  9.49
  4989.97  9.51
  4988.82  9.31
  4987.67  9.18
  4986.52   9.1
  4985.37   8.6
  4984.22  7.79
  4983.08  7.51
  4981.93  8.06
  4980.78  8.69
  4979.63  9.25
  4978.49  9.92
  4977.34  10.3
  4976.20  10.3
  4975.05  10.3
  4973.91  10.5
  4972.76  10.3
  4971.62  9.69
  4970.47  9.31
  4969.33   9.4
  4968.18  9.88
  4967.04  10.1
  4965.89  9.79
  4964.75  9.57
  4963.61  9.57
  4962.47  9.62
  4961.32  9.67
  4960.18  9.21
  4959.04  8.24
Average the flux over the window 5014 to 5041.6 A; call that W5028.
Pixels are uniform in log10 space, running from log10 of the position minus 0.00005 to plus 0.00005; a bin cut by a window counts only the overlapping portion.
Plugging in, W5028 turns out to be 8.72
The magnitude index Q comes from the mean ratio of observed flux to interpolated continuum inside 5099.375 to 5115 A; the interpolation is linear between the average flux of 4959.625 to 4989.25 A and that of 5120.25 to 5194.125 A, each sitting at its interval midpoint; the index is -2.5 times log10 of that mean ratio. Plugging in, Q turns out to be -0.023 mag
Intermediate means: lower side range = 9.42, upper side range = 7.55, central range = 8.23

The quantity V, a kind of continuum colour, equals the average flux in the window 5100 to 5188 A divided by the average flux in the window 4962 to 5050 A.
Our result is 0.8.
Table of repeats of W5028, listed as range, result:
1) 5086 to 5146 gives 8.35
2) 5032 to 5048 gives 8.47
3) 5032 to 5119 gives 8.39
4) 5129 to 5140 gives 8.08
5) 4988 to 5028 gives 9.07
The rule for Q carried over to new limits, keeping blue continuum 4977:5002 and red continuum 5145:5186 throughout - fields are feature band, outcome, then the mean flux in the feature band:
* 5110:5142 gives -0.131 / 8.44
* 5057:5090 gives -0.015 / 8.19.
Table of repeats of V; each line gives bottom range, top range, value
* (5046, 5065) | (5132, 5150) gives 0.93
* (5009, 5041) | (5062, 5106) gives 0.92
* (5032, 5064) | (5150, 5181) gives 0.84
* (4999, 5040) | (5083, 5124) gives 0.95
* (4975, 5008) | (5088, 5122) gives 0.94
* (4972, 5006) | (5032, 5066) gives 0.93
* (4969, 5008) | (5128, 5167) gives 0.88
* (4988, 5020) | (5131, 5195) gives 0.82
